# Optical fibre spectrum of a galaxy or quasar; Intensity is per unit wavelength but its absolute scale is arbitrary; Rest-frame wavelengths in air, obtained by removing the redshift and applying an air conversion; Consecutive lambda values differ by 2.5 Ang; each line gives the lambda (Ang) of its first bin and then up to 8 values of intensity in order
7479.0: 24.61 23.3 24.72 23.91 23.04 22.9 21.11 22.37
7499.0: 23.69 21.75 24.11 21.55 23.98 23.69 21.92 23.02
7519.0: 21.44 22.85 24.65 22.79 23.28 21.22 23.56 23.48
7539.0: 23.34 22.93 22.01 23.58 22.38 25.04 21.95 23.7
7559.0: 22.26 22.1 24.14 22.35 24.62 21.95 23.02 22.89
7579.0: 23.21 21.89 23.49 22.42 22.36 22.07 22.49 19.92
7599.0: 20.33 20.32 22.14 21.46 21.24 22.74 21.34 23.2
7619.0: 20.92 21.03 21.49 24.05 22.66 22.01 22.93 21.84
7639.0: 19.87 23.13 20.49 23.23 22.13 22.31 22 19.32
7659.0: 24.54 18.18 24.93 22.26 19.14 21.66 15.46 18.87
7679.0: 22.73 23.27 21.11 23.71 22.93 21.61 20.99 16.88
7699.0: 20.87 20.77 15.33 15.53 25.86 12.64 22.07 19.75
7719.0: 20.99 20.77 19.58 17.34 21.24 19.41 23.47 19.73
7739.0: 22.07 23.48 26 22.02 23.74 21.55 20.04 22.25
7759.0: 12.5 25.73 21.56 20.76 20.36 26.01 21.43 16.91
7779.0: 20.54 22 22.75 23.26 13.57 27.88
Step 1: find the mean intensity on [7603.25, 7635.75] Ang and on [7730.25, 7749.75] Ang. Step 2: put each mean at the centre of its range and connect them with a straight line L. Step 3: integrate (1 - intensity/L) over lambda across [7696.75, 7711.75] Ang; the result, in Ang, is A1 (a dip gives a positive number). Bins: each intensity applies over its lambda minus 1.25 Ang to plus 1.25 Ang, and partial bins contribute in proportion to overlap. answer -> 2.4 Ang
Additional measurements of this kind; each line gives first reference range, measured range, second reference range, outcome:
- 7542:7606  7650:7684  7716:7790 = 0.97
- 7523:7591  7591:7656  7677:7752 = 0.87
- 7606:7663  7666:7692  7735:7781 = 0.73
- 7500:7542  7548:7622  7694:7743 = -1.19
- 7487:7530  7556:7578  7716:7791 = -0.54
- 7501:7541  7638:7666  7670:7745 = -0.83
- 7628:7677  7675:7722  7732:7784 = 2.53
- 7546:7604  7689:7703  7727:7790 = 0.85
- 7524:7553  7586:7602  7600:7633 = 0.59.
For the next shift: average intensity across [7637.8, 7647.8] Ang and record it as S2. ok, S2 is 21.7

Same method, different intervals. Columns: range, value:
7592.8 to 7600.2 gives 20.9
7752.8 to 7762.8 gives 20.1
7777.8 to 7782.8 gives 21.3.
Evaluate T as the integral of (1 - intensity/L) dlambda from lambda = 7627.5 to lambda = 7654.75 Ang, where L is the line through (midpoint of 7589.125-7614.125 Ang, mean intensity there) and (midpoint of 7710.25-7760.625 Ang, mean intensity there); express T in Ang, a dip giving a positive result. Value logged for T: -1.1 Ang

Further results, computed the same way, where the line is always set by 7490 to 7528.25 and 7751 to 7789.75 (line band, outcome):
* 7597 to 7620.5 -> 0.6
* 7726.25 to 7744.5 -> -0.5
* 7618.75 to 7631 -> -0.1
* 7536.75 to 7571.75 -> -1.0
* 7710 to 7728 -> 1.7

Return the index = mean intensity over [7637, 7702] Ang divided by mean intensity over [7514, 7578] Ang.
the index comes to 0.93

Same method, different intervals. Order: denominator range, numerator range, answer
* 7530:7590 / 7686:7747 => 0.90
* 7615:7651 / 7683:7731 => 0.91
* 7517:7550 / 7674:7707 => 0.89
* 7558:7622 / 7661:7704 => 0.94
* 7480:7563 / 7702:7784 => 0.90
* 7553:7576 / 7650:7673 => 0.94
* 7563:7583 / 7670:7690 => 0.92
